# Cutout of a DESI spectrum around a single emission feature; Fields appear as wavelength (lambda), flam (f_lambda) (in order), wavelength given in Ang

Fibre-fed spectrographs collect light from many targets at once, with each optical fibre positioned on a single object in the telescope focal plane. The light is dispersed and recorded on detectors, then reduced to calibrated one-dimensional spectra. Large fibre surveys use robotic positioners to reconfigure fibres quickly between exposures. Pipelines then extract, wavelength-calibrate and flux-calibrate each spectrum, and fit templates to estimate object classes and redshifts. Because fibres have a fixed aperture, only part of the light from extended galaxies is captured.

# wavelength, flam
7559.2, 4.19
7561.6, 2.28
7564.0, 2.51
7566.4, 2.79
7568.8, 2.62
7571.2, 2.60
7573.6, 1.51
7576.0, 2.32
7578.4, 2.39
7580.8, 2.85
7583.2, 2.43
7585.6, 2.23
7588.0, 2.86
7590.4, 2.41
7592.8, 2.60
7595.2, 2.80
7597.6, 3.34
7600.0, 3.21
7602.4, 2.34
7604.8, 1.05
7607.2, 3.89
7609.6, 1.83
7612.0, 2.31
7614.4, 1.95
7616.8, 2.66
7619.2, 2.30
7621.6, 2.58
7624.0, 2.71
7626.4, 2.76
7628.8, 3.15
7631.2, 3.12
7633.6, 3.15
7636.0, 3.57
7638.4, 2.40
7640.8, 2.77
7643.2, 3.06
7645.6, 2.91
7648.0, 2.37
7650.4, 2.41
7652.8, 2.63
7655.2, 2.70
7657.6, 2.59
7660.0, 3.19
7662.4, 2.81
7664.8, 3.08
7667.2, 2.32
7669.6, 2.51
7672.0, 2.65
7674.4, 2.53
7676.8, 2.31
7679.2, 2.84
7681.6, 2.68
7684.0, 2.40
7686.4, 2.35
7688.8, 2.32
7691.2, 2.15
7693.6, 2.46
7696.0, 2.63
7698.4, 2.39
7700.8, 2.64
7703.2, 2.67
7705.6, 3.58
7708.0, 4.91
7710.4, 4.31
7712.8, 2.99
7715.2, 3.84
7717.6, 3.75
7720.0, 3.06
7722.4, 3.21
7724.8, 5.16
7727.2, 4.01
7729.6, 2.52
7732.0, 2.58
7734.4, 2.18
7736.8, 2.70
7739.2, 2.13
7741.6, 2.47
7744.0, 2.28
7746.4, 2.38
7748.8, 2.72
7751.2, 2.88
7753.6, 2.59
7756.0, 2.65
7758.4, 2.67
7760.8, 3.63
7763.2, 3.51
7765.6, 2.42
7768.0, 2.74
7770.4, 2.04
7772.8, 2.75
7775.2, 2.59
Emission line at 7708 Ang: [S II] 6716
